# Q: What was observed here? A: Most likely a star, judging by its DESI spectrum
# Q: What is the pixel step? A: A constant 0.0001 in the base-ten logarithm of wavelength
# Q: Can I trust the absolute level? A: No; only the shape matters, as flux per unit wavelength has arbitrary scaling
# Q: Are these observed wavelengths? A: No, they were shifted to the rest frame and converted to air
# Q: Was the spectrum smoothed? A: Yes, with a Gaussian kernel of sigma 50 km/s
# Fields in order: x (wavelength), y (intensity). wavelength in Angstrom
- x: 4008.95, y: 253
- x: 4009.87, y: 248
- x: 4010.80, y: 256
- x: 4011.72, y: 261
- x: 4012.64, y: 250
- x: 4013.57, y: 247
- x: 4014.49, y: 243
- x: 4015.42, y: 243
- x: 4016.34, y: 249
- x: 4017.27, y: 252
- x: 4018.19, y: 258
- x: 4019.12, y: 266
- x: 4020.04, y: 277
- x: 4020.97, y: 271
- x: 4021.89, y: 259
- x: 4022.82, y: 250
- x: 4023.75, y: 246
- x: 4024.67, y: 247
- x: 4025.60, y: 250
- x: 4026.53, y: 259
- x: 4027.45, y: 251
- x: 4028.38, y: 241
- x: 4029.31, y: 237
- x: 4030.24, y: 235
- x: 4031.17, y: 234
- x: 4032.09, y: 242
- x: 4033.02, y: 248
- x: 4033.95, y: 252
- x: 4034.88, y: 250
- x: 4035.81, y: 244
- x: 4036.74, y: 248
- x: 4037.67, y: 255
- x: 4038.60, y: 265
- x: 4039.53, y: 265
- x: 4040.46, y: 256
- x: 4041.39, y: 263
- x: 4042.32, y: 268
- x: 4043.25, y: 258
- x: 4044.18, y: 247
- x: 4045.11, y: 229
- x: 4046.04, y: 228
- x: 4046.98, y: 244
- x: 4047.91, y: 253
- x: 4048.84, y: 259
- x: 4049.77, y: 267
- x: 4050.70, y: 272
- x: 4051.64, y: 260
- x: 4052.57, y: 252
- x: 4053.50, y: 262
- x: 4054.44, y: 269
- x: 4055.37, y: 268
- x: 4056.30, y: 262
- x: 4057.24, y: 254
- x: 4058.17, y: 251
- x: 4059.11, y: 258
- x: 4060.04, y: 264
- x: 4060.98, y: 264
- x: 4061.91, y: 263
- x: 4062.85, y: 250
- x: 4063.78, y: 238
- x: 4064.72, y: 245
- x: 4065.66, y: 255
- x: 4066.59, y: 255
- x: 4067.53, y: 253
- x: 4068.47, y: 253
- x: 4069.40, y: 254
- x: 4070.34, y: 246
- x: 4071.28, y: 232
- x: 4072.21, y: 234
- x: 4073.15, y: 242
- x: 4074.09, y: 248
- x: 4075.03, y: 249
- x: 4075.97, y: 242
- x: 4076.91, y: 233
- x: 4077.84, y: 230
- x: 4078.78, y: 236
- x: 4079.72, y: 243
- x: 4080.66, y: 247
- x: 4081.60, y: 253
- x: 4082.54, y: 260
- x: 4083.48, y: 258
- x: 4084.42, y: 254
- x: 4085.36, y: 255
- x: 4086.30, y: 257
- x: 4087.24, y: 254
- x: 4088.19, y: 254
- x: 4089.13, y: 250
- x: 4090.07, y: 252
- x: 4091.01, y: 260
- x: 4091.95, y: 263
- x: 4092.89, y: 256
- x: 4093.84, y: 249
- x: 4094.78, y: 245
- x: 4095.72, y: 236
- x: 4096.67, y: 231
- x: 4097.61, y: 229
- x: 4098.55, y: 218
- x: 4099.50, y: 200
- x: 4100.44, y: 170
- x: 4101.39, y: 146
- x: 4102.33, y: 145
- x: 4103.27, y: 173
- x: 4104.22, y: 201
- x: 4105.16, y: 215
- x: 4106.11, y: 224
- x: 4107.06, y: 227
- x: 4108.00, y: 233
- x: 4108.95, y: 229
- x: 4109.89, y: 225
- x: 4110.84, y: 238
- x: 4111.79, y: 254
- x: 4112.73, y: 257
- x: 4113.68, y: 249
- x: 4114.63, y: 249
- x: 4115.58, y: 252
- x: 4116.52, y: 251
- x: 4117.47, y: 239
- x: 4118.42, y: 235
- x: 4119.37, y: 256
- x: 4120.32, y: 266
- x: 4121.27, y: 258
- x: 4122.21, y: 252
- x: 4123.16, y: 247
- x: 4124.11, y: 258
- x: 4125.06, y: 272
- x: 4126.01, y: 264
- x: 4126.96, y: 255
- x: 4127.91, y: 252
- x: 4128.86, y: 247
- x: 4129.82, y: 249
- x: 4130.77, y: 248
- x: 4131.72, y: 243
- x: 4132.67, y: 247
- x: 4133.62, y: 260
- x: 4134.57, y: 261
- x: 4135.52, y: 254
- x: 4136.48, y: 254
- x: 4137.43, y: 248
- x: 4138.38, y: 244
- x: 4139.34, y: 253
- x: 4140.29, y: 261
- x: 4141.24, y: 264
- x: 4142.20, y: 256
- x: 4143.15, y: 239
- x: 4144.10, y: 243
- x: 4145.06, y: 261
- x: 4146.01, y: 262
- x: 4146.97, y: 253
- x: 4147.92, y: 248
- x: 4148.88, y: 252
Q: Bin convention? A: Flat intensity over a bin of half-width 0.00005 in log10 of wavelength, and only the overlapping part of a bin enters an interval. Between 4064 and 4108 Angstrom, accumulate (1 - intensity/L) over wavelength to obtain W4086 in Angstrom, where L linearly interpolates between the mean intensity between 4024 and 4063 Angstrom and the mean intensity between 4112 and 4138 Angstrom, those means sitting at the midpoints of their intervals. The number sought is 3.1 Angstrom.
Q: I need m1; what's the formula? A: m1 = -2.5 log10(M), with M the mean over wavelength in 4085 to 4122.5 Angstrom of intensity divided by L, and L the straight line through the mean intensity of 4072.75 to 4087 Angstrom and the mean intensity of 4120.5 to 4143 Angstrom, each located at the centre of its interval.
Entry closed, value 0.075 mag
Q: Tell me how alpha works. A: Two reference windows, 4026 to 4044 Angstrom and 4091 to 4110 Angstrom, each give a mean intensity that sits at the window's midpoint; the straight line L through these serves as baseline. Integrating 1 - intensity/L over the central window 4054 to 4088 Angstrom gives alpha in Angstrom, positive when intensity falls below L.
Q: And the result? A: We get -2.7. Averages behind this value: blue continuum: 251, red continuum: 217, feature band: 251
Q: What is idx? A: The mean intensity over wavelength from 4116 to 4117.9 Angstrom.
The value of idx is 246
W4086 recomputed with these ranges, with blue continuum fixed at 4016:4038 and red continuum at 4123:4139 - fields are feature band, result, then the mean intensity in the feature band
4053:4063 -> -0.4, 261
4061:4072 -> 0.1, 250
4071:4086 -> 0.4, 245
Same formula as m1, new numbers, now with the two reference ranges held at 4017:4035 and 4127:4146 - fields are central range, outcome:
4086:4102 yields 0.087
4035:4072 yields -0.013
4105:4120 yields 0.052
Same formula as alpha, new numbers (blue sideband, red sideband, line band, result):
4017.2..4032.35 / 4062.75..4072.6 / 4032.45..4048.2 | -0.1 Angstrom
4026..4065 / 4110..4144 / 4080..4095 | -0.1 Angstrom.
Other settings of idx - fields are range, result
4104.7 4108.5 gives 224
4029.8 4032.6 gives 238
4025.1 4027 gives 254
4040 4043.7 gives 261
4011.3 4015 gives 250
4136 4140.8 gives 252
